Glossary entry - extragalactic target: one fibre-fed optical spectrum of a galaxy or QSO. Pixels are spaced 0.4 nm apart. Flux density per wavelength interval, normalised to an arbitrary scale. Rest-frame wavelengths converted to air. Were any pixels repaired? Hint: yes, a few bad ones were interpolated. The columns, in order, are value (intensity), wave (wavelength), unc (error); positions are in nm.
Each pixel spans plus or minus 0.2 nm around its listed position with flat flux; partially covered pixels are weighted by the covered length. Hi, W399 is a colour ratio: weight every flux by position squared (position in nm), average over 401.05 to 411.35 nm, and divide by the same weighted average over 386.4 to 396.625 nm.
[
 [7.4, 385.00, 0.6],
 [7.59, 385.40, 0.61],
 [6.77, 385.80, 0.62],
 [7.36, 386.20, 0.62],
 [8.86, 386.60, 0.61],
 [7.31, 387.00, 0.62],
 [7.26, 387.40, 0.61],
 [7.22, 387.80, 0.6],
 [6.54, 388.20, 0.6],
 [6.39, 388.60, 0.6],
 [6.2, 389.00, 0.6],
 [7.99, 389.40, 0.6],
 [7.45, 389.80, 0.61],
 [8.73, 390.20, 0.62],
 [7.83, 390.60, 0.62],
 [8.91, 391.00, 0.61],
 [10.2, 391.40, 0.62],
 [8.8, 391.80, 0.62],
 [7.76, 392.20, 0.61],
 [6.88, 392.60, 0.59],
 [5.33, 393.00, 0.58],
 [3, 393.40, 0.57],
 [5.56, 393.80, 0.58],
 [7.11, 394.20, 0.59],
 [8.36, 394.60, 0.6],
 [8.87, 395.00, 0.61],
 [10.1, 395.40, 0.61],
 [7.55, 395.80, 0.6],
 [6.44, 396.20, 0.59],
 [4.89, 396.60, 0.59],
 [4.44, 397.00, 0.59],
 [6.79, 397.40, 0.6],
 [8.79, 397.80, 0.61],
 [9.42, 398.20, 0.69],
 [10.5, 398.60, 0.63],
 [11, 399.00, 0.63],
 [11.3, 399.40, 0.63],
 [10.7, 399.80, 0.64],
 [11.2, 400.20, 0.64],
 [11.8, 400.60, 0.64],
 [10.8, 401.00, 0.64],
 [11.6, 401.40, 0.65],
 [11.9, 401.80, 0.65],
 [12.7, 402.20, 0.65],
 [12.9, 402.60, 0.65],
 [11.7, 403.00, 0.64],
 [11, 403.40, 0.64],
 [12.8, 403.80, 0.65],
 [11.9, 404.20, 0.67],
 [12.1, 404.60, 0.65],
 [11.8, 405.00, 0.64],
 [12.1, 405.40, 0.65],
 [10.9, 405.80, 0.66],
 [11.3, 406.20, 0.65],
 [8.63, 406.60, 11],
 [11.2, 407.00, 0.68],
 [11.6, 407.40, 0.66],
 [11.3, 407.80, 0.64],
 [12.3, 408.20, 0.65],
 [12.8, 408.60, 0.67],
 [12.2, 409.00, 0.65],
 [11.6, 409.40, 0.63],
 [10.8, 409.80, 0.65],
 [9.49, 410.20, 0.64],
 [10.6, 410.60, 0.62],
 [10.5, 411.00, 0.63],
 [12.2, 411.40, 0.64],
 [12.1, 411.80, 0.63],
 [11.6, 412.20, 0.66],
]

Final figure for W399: 1.67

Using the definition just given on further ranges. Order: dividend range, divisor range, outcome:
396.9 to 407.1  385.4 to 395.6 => 1.54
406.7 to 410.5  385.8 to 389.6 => 1.75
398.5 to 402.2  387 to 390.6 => 1.65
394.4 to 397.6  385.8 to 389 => 1.04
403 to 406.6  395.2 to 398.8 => 1.57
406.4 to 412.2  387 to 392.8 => 1.61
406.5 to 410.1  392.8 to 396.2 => 1.76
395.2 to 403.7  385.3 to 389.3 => 1.48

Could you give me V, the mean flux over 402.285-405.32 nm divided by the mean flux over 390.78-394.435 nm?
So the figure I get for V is 1.7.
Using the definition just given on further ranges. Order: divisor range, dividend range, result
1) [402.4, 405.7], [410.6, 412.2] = 0.96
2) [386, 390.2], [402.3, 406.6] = 1.60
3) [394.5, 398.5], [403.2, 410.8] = 1.50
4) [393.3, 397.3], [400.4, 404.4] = 1.77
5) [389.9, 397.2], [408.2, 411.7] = 1.56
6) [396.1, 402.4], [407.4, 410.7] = 1.18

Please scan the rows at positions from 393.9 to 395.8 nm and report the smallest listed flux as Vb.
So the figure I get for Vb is 7.11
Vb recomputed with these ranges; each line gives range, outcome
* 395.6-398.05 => 4.44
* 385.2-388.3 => 6.54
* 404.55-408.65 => 8.63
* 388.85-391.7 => 6.2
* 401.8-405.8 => 10.9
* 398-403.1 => 9.42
